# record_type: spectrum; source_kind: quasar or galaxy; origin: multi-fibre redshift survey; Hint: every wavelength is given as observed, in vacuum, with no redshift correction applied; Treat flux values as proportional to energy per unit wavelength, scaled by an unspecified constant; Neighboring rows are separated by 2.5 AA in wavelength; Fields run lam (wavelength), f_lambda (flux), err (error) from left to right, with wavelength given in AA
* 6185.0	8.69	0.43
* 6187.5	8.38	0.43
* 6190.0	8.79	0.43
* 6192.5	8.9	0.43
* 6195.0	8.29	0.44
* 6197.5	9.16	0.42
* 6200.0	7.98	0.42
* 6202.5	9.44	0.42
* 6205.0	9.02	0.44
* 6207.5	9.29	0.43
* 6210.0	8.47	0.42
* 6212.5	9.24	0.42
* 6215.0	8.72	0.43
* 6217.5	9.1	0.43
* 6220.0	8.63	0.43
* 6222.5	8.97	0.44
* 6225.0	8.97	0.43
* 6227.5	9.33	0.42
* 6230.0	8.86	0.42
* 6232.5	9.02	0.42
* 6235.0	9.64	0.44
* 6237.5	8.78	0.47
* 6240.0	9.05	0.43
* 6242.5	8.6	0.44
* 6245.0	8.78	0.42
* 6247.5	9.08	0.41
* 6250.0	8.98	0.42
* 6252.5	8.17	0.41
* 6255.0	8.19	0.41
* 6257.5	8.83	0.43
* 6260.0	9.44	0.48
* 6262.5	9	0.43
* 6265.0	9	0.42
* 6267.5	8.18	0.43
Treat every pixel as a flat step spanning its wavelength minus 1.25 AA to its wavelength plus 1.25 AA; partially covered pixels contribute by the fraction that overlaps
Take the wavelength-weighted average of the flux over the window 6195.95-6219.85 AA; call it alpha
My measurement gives 8.91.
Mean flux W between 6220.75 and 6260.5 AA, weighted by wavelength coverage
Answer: 8.9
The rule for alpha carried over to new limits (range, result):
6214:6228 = 8.94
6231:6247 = 8.98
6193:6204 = 8.74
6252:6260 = 8.58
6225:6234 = 9.07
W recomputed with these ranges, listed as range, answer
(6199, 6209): 8.94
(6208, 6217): 8.87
